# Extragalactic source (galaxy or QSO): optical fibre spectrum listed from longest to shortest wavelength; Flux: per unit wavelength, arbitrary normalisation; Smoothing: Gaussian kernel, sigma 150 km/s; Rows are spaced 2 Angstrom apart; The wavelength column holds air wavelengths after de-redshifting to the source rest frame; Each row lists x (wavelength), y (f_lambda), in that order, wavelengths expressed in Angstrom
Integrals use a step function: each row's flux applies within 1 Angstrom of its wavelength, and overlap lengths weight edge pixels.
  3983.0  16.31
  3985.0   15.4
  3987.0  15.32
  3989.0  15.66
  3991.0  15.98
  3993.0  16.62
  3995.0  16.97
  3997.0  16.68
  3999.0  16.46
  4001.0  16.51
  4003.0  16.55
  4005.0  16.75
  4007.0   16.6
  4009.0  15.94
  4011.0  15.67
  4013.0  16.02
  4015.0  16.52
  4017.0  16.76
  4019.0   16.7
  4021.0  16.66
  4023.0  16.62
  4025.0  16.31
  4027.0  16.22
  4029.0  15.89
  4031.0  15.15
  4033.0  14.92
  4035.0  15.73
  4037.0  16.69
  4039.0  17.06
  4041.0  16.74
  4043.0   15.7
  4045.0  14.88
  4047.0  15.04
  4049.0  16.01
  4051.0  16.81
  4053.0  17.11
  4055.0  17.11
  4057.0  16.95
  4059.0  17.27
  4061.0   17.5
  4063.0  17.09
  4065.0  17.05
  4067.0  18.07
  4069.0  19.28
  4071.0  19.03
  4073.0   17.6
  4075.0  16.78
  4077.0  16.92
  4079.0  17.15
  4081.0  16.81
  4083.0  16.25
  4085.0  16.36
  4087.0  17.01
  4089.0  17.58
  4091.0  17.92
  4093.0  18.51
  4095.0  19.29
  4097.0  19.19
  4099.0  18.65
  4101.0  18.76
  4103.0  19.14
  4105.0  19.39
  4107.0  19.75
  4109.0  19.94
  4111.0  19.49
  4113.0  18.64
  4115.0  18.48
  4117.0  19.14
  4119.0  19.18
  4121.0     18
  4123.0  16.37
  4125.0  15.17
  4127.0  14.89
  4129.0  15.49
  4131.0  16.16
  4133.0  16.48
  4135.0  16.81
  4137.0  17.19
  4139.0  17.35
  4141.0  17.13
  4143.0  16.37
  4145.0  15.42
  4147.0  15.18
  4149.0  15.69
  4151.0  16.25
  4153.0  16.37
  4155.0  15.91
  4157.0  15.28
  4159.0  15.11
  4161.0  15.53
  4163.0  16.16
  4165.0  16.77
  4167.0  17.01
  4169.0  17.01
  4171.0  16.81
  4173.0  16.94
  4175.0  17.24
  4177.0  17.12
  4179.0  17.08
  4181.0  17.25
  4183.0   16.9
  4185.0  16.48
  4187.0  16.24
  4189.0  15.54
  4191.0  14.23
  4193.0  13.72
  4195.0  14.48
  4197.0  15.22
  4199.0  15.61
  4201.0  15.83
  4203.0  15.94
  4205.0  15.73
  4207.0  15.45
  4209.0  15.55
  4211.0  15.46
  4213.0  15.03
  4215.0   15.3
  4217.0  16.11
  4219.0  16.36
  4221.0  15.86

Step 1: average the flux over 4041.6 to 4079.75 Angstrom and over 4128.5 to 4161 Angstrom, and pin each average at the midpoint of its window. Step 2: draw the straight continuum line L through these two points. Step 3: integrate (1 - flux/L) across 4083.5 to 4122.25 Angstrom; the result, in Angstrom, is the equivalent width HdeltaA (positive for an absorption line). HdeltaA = -4.8 Angstrom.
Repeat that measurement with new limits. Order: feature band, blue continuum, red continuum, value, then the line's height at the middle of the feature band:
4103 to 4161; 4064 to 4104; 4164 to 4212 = 0.1 Angstrom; 17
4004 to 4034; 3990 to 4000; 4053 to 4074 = 1.3 Angstrom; 16.9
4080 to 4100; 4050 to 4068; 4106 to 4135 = -0.4 Angstrom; 17.4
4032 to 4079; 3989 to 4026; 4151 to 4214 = -1.5 Angstrom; 16.3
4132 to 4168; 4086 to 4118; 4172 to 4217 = 2.2 Angstrom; 17.3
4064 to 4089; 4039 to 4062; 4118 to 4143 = -1.2 Angstrom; 16.6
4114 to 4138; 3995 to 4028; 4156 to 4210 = -1.2 Angstrom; 16.2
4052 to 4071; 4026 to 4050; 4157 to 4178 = -1.9 Angstrom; 16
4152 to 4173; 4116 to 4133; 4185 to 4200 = -0.5 Angstrom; 15.8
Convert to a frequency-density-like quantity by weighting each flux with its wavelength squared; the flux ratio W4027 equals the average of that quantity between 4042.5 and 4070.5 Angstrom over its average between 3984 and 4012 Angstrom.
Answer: 1.07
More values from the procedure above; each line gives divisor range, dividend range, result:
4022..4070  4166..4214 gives 1.04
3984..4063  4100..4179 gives 1.11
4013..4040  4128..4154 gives 1.06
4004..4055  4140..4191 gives 1.08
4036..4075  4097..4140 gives 1.08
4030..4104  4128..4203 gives 0.99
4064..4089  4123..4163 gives 0.95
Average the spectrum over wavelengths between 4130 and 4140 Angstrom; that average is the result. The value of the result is 16.8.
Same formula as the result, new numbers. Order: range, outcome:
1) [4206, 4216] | 15.4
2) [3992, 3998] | 16.8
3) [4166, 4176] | 17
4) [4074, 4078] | 16.9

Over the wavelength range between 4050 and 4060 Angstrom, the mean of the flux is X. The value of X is 17.1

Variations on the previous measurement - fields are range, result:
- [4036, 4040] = 16.9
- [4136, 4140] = 17.3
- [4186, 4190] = 15.9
